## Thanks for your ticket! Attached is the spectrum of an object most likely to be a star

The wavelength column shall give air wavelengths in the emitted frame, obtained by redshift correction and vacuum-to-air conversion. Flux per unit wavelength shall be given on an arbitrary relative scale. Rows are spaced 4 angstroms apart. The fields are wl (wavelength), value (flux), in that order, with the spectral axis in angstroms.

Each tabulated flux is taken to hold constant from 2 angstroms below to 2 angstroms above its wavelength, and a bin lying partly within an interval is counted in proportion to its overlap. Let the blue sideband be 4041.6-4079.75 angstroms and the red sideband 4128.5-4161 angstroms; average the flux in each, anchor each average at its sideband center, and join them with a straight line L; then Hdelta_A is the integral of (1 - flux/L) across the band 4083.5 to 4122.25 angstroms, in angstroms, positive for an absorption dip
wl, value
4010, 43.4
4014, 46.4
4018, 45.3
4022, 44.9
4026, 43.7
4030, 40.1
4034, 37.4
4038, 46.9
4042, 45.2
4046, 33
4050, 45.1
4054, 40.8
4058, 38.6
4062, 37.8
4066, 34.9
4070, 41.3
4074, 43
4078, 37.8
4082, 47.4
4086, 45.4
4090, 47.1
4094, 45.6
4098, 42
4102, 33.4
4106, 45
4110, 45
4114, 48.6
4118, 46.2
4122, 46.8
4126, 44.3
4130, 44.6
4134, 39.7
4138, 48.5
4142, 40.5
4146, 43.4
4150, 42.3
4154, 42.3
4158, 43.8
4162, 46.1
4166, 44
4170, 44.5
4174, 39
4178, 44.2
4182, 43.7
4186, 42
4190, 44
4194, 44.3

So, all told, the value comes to -2.87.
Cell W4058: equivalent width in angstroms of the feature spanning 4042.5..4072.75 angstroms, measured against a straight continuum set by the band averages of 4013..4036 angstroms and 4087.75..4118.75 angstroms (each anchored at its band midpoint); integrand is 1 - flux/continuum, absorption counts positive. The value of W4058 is 2.9 angstroms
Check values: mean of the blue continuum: 42.8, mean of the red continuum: 44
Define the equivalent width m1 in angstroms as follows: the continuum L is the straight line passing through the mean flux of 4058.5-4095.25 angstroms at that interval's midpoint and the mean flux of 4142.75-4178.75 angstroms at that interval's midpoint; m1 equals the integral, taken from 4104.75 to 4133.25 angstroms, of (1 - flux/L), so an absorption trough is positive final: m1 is -2.0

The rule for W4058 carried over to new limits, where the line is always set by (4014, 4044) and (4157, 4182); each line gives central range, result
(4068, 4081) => 0.7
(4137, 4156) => 0.2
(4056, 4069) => 1.8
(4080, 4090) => -0.7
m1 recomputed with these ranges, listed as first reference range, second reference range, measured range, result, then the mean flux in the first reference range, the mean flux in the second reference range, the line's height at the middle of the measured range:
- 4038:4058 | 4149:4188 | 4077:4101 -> -1.2 angstroms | 41.4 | 43.2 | 42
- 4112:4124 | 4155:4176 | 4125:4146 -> 1.1 angstroms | 47.2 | 43.4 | 45.8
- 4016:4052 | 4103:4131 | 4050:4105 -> 3.2 angstroms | 42.4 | 45.4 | 44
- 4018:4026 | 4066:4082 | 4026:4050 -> 1.3 angstroms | 44.7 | 40.8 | 43.5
